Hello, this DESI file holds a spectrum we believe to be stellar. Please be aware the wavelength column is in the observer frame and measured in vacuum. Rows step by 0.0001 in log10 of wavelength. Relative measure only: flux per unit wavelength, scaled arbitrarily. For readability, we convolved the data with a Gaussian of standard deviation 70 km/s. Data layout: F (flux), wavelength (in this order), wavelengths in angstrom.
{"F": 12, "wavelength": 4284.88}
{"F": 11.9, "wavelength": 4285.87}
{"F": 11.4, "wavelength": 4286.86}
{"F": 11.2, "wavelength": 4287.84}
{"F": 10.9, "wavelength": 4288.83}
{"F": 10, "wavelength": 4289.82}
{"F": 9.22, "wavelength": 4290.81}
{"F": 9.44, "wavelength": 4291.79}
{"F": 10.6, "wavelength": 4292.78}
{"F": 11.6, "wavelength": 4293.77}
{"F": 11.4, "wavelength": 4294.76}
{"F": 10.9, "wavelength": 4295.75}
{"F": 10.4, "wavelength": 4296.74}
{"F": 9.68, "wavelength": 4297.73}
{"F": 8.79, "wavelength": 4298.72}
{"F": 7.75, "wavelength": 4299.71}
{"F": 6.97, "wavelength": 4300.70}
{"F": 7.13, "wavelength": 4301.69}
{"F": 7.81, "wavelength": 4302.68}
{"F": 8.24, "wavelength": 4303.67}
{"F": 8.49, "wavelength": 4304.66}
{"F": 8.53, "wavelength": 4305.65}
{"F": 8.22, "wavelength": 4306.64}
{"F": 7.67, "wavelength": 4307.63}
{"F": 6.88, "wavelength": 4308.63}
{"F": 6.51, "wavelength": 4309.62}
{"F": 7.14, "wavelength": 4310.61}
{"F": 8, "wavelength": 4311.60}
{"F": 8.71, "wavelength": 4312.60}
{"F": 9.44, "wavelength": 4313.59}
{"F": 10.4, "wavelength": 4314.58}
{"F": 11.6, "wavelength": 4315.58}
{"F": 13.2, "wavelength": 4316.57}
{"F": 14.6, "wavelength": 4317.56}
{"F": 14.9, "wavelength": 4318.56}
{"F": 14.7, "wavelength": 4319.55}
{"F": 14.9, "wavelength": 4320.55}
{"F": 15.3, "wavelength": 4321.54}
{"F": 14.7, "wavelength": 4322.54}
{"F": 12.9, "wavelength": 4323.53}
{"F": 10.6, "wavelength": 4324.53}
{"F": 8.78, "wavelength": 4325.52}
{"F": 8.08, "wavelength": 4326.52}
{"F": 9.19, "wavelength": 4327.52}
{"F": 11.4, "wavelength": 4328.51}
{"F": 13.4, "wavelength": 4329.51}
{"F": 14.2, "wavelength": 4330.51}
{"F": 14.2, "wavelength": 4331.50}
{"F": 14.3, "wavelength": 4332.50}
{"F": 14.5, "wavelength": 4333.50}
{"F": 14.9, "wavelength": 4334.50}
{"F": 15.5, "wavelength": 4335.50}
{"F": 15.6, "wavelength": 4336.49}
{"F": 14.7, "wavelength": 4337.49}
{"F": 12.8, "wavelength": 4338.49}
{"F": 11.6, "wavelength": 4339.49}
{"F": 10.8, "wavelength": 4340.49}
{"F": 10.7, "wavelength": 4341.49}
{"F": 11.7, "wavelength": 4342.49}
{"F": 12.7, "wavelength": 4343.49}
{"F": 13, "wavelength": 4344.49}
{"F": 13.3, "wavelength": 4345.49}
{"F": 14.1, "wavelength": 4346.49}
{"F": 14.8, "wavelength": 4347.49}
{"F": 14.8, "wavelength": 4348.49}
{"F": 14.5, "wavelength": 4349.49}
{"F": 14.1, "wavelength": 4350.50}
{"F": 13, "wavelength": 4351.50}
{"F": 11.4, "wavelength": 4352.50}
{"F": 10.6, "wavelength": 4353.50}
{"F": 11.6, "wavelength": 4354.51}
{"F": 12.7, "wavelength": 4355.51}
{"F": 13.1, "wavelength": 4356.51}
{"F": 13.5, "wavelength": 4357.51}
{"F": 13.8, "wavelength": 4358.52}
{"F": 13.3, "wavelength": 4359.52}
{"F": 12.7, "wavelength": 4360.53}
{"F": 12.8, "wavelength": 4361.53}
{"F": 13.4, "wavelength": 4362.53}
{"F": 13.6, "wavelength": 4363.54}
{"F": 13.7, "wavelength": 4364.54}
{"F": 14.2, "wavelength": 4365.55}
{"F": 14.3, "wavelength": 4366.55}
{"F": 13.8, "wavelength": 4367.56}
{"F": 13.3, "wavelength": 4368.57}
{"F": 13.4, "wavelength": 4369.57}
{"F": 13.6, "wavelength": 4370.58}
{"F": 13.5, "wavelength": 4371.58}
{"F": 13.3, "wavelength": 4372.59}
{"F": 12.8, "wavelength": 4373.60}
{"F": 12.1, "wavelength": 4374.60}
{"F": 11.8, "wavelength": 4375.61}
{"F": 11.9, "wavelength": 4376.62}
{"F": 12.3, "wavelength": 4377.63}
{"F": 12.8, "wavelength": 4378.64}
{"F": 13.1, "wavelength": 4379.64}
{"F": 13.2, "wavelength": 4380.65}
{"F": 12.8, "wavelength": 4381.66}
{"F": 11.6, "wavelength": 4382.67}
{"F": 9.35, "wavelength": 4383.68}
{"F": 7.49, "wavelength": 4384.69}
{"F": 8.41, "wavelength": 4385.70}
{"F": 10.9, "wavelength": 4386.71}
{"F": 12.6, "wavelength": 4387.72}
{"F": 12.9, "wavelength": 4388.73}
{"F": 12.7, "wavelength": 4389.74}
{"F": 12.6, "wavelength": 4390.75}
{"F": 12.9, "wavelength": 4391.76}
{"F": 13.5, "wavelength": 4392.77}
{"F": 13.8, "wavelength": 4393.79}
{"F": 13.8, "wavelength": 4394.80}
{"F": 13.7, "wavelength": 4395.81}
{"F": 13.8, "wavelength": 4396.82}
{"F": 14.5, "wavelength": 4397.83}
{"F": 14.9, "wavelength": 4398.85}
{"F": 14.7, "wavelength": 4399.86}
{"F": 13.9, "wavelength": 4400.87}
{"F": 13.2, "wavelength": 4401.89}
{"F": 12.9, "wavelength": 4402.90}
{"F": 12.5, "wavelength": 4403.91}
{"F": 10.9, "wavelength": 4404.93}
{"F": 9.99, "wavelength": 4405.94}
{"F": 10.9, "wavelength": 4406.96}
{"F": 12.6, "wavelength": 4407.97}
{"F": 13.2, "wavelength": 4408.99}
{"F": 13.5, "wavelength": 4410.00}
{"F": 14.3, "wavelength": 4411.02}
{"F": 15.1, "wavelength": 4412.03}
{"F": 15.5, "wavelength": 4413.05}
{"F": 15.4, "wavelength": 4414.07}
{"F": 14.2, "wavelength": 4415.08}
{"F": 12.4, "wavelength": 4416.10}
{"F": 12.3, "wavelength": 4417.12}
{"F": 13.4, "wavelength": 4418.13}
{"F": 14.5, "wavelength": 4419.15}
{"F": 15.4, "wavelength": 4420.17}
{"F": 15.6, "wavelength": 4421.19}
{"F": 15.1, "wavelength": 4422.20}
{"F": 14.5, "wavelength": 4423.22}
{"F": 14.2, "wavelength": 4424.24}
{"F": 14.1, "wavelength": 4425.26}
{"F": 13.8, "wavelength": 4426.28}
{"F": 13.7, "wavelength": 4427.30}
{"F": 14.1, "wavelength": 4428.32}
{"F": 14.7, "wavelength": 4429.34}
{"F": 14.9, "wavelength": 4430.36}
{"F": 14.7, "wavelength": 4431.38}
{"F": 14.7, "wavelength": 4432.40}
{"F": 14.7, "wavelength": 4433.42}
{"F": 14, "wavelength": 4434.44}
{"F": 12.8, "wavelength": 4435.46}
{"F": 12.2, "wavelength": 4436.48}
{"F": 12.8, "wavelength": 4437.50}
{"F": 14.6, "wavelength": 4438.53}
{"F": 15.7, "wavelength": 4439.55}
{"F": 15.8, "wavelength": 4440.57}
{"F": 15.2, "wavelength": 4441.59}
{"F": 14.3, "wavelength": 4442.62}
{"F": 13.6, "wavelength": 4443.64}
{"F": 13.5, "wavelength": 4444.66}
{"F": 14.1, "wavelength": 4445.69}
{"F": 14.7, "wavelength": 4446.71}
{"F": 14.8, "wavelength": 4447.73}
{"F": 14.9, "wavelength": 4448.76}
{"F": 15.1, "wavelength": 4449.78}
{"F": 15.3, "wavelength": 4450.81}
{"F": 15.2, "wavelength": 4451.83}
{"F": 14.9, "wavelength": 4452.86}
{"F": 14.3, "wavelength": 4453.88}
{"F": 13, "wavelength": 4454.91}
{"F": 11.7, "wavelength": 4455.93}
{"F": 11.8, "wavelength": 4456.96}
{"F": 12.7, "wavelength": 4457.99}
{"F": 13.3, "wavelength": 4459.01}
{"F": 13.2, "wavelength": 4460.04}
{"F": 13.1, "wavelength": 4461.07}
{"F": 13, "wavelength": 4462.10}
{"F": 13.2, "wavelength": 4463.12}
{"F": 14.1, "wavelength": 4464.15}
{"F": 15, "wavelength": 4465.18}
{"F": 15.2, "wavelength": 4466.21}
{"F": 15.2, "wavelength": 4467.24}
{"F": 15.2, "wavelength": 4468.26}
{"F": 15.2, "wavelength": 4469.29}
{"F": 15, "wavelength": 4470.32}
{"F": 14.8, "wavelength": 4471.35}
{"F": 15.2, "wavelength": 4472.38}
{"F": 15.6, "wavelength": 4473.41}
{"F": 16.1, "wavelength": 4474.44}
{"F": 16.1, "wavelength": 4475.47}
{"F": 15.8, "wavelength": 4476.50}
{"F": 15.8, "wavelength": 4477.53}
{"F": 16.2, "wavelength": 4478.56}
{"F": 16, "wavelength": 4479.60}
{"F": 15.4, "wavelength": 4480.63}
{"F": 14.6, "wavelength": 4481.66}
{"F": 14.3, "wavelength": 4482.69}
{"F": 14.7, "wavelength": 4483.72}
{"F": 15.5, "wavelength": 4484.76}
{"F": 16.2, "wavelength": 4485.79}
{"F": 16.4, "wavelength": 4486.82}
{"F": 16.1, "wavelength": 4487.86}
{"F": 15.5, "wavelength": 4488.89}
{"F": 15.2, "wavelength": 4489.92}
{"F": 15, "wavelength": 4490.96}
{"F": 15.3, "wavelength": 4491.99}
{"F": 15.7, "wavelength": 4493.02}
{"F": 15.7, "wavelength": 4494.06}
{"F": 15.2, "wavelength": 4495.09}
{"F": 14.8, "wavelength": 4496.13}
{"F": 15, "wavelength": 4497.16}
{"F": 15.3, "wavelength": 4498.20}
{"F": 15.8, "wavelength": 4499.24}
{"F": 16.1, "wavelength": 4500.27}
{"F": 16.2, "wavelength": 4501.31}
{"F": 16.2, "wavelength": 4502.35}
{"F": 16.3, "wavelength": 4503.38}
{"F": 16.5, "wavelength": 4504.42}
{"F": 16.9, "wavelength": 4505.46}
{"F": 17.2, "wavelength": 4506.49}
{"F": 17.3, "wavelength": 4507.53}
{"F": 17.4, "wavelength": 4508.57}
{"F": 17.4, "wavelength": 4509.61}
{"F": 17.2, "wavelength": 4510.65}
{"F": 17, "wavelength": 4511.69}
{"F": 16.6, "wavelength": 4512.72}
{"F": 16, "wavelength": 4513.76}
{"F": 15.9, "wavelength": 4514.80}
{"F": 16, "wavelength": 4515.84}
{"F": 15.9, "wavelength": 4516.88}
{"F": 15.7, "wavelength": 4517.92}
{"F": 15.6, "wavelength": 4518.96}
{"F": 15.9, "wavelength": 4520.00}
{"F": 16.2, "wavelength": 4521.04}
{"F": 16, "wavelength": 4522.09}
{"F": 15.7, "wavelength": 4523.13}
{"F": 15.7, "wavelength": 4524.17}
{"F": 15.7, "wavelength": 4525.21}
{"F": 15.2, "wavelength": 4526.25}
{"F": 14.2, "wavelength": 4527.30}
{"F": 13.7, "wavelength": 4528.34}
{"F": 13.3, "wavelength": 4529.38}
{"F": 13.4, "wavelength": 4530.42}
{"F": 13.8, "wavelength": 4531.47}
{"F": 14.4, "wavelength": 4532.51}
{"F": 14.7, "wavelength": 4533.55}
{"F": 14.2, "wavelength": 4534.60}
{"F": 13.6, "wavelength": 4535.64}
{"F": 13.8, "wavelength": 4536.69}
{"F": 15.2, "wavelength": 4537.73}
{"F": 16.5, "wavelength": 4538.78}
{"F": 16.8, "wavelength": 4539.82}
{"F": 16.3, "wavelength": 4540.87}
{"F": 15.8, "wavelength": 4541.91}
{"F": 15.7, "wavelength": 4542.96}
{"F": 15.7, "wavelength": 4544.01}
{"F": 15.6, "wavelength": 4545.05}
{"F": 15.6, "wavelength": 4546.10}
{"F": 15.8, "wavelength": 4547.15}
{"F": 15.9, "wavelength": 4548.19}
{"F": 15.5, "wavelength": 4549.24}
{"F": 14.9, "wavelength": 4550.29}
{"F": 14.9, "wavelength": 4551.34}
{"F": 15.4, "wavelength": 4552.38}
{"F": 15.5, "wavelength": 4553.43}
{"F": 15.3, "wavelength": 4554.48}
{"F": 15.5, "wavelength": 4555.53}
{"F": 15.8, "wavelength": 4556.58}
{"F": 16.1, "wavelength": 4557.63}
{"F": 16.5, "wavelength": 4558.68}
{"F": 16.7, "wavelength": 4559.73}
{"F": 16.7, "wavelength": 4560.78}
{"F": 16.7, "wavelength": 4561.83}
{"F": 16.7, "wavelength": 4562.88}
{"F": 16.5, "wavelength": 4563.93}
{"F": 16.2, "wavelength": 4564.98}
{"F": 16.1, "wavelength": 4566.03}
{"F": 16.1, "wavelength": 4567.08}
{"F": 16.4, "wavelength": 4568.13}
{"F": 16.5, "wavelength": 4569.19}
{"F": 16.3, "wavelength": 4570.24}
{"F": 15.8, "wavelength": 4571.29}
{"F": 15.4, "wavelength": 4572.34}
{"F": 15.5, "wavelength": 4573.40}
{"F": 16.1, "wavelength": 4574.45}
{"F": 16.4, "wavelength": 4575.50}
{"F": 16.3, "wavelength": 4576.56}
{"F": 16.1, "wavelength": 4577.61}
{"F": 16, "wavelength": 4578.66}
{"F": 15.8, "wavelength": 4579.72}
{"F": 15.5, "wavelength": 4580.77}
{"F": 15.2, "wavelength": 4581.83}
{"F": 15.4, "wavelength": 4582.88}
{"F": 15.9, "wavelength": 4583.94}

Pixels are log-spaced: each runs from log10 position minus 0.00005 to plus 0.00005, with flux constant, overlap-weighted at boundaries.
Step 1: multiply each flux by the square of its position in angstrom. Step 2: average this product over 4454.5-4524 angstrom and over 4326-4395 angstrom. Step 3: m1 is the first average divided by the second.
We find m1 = 1.28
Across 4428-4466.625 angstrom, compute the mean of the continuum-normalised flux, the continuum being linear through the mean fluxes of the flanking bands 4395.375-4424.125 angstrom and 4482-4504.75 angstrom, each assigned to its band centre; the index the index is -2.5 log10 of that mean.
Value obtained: 0.034 mag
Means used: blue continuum 13.7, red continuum 15.6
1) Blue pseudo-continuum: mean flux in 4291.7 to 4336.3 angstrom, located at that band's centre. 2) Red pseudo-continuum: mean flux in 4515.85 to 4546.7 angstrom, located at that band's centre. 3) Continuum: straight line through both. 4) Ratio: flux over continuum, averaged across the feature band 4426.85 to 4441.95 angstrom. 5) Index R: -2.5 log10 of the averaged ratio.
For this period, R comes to -0.08 mag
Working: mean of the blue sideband 10.9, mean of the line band 14.3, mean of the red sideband 15.2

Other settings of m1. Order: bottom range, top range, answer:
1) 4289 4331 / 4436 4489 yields 1.52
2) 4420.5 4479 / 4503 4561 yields 1.13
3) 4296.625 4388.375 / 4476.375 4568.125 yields 1.43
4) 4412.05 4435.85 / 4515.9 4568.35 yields 1.14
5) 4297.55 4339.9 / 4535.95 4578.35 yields 1.59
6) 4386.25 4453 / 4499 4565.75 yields 1.19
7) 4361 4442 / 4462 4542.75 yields 1.21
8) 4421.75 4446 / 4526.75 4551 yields 1.10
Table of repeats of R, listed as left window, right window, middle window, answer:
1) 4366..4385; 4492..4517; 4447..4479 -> 0.038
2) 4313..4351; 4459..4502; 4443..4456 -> 0.029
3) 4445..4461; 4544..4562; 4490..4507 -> -0.075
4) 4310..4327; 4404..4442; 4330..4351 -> -0.132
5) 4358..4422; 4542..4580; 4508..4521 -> -0.085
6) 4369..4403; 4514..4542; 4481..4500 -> -0.063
